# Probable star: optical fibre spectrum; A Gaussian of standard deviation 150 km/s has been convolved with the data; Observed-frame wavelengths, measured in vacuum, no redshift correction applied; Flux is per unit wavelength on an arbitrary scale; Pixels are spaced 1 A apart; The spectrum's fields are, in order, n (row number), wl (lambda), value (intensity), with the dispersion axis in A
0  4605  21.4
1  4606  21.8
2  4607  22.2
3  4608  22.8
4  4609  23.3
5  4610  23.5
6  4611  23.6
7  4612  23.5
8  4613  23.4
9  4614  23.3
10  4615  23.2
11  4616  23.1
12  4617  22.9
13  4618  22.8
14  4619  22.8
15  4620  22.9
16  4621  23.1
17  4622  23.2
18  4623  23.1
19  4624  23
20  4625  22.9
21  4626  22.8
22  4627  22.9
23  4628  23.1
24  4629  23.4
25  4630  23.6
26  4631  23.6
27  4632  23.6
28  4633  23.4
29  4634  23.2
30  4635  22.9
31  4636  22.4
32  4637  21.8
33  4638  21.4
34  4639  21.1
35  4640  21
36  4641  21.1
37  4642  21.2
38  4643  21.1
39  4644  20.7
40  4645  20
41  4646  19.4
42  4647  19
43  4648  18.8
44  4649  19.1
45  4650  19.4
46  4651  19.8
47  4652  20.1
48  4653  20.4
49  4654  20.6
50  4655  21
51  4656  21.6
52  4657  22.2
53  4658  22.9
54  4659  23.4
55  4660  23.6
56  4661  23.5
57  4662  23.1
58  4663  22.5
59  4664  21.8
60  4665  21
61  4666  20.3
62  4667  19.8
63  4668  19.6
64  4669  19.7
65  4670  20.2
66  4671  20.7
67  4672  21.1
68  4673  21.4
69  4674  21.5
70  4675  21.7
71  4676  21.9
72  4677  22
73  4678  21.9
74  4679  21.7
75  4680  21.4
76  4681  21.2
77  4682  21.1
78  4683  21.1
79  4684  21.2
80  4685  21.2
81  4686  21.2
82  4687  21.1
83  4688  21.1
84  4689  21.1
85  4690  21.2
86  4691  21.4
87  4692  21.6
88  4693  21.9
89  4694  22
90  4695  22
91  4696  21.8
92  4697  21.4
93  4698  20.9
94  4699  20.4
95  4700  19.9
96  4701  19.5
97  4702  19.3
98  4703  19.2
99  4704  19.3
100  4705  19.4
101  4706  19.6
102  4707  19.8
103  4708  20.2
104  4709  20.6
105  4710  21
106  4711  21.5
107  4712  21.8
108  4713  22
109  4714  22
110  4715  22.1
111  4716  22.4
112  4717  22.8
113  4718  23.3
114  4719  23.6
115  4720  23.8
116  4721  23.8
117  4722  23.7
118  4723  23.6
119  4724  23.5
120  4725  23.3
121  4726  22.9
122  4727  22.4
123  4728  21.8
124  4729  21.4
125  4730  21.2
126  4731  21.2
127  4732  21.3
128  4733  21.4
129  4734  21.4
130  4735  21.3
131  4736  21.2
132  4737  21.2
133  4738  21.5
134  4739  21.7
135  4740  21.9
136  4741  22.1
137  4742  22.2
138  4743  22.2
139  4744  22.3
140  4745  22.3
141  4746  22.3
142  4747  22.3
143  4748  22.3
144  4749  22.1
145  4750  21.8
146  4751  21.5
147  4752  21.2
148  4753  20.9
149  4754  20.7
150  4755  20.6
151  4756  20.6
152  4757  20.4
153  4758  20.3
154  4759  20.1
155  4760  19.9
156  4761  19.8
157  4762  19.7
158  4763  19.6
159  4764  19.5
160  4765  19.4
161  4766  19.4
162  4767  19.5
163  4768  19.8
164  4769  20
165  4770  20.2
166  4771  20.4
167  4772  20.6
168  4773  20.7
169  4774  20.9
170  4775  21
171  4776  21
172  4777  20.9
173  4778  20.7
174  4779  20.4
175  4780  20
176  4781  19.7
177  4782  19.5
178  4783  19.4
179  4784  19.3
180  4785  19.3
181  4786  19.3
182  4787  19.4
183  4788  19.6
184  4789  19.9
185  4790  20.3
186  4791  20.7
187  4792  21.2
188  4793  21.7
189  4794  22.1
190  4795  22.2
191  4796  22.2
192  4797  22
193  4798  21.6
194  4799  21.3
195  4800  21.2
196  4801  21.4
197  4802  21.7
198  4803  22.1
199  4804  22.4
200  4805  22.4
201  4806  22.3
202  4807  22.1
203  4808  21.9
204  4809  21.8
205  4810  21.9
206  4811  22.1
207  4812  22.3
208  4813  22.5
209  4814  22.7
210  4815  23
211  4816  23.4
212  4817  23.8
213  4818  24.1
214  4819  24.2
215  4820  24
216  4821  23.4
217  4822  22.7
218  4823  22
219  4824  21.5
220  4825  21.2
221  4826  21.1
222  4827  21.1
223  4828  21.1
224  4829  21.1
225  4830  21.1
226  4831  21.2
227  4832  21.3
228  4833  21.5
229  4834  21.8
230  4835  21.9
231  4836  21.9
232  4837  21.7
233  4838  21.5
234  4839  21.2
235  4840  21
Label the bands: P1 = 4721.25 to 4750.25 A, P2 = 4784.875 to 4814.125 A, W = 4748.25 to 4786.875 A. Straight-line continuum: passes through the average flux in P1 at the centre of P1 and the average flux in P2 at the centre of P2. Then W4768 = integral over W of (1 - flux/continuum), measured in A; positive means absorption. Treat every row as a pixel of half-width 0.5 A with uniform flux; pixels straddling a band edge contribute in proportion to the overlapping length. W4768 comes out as 2.67 A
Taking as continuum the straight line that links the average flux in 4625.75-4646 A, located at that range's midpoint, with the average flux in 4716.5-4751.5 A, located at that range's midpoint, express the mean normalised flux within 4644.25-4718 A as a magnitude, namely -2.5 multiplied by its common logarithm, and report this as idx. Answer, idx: 0.057 mag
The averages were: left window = 22.1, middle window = 21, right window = 22.2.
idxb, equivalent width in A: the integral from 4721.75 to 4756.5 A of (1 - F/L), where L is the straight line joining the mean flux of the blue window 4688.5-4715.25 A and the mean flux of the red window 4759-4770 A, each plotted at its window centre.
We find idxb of -2.9 A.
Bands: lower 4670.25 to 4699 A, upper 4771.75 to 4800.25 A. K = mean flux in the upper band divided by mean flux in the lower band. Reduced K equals 0.96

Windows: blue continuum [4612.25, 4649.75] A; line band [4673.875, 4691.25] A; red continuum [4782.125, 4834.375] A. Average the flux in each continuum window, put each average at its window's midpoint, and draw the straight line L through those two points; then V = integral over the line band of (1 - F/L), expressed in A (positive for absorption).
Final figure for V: 0.50 A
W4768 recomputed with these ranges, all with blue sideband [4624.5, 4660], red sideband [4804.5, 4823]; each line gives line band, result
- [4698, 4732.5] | 0.8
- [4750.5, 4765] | 1.4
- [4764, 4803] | 3.5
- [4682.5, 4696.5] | 0.3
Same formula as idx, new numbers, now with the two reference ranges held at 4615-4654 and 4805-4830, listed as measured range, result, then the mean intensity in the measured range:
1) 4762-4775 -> 0.113 mag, 20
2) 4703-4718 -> 0.051 mag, 21.1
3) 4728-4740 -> 0.037 mag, 21.4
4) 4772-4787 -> 0.108 mag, 20.1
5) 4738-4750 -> 0.002 mag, 22.1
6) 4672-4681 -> 0.017 mag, 21.6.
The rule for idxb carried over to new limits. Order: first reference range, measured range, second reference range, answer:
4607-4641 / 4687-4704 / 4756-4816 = 0.86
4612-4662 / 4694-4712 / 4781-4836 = 1.19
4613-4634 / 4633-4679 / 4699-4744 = 2.90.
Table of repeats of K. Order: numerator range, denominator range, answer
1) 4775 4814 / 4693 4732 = 0.98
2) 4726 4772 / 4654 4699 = 0.98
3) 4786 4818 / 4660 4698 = 1.02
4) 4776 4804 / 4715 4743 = 0.93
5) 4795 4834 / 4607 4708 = 1.02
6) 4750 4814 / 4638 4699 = 0.98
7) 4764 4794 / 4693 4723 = 0.94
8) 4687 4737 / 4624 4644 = 0.96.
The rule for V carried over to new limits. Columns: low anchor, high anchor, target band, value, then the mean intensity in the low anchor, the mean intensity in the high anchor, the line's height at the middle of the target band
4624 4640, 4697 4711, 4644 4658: 1.1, 22.8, 20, 22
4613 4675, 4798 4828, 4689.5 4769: 2.6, 21.8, 22.3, 22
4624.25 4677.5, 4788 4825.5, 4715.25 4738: -0.6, 21.5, 22.1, 21.8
